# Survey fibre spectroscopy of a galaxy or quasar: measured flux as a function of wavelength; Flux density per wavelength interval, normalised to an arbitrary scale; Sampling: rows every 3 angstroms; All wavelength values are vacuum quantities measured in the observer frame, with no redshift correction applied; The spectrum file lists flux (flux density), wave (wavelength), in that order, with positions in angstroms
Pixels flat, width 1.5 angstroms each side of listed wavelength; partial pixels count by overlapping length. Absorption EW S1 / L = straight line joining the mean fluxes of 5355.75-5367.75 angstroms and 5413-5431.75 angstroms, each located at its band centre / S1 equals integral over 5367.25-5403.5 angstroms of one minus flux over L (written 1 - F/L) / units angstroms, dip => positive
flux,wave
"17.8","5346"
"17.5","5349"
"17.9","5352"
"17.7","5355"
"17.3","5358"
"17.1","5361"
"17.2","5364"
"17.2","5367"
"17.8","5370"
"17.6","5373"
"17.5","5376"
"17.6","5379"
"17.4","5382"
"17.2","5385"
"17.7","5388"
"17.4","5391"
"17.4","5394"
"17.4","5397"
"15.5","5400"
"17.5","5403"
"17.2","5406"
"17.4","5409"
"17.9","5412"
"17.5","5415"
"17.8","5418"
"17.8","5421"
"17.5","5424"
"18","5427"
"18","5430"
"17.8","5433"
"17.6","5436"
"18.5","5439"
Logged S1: 0.24 angstroms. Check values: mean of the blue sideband 17.2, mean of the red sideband 17.8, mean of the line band 17.3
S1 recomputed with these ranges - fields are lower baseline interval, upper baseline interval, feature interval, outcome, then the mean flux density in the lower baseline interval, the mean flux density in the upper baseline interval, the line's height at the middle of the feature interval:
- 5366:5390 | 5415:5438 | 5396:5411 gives 0.5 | 17.5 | 17.8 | 17.7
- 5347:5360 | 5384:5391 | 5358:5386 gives 0.2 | 17.6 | 17.5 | 17.5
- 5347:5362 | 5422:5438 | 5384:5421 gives 0.7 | 17.5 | 17.8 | 17.7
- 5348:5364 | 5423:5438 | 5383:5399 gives 0.2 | 17.5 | 17.8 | 17.6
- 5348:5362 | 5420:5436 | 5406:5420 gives 0.1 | 17.5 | 17.8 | 17.7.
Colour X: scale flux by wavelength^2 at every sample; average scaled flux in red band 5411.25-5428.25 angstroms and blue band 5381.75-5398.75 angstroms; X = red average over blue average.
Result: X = 1.03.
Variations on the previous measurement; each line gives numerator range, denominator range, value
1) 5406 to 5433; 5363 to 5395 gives 1.03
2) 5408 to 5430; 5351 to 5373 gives 1.04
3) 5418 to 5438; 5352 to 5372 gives 1.05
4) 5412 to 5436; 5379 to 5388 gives 1.04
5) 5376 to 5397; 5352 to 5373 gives 1.01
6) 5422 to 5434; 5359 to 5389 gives 1.04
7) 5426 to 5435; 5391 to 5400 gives 1.06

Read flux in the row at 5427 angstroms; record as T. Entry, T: 18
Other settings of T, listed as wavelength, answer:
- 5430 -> 18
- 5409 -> 17.4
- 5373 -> 17.6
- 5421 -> 17.8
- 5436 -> 17.6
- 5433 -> 17.8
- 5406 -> 17.2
